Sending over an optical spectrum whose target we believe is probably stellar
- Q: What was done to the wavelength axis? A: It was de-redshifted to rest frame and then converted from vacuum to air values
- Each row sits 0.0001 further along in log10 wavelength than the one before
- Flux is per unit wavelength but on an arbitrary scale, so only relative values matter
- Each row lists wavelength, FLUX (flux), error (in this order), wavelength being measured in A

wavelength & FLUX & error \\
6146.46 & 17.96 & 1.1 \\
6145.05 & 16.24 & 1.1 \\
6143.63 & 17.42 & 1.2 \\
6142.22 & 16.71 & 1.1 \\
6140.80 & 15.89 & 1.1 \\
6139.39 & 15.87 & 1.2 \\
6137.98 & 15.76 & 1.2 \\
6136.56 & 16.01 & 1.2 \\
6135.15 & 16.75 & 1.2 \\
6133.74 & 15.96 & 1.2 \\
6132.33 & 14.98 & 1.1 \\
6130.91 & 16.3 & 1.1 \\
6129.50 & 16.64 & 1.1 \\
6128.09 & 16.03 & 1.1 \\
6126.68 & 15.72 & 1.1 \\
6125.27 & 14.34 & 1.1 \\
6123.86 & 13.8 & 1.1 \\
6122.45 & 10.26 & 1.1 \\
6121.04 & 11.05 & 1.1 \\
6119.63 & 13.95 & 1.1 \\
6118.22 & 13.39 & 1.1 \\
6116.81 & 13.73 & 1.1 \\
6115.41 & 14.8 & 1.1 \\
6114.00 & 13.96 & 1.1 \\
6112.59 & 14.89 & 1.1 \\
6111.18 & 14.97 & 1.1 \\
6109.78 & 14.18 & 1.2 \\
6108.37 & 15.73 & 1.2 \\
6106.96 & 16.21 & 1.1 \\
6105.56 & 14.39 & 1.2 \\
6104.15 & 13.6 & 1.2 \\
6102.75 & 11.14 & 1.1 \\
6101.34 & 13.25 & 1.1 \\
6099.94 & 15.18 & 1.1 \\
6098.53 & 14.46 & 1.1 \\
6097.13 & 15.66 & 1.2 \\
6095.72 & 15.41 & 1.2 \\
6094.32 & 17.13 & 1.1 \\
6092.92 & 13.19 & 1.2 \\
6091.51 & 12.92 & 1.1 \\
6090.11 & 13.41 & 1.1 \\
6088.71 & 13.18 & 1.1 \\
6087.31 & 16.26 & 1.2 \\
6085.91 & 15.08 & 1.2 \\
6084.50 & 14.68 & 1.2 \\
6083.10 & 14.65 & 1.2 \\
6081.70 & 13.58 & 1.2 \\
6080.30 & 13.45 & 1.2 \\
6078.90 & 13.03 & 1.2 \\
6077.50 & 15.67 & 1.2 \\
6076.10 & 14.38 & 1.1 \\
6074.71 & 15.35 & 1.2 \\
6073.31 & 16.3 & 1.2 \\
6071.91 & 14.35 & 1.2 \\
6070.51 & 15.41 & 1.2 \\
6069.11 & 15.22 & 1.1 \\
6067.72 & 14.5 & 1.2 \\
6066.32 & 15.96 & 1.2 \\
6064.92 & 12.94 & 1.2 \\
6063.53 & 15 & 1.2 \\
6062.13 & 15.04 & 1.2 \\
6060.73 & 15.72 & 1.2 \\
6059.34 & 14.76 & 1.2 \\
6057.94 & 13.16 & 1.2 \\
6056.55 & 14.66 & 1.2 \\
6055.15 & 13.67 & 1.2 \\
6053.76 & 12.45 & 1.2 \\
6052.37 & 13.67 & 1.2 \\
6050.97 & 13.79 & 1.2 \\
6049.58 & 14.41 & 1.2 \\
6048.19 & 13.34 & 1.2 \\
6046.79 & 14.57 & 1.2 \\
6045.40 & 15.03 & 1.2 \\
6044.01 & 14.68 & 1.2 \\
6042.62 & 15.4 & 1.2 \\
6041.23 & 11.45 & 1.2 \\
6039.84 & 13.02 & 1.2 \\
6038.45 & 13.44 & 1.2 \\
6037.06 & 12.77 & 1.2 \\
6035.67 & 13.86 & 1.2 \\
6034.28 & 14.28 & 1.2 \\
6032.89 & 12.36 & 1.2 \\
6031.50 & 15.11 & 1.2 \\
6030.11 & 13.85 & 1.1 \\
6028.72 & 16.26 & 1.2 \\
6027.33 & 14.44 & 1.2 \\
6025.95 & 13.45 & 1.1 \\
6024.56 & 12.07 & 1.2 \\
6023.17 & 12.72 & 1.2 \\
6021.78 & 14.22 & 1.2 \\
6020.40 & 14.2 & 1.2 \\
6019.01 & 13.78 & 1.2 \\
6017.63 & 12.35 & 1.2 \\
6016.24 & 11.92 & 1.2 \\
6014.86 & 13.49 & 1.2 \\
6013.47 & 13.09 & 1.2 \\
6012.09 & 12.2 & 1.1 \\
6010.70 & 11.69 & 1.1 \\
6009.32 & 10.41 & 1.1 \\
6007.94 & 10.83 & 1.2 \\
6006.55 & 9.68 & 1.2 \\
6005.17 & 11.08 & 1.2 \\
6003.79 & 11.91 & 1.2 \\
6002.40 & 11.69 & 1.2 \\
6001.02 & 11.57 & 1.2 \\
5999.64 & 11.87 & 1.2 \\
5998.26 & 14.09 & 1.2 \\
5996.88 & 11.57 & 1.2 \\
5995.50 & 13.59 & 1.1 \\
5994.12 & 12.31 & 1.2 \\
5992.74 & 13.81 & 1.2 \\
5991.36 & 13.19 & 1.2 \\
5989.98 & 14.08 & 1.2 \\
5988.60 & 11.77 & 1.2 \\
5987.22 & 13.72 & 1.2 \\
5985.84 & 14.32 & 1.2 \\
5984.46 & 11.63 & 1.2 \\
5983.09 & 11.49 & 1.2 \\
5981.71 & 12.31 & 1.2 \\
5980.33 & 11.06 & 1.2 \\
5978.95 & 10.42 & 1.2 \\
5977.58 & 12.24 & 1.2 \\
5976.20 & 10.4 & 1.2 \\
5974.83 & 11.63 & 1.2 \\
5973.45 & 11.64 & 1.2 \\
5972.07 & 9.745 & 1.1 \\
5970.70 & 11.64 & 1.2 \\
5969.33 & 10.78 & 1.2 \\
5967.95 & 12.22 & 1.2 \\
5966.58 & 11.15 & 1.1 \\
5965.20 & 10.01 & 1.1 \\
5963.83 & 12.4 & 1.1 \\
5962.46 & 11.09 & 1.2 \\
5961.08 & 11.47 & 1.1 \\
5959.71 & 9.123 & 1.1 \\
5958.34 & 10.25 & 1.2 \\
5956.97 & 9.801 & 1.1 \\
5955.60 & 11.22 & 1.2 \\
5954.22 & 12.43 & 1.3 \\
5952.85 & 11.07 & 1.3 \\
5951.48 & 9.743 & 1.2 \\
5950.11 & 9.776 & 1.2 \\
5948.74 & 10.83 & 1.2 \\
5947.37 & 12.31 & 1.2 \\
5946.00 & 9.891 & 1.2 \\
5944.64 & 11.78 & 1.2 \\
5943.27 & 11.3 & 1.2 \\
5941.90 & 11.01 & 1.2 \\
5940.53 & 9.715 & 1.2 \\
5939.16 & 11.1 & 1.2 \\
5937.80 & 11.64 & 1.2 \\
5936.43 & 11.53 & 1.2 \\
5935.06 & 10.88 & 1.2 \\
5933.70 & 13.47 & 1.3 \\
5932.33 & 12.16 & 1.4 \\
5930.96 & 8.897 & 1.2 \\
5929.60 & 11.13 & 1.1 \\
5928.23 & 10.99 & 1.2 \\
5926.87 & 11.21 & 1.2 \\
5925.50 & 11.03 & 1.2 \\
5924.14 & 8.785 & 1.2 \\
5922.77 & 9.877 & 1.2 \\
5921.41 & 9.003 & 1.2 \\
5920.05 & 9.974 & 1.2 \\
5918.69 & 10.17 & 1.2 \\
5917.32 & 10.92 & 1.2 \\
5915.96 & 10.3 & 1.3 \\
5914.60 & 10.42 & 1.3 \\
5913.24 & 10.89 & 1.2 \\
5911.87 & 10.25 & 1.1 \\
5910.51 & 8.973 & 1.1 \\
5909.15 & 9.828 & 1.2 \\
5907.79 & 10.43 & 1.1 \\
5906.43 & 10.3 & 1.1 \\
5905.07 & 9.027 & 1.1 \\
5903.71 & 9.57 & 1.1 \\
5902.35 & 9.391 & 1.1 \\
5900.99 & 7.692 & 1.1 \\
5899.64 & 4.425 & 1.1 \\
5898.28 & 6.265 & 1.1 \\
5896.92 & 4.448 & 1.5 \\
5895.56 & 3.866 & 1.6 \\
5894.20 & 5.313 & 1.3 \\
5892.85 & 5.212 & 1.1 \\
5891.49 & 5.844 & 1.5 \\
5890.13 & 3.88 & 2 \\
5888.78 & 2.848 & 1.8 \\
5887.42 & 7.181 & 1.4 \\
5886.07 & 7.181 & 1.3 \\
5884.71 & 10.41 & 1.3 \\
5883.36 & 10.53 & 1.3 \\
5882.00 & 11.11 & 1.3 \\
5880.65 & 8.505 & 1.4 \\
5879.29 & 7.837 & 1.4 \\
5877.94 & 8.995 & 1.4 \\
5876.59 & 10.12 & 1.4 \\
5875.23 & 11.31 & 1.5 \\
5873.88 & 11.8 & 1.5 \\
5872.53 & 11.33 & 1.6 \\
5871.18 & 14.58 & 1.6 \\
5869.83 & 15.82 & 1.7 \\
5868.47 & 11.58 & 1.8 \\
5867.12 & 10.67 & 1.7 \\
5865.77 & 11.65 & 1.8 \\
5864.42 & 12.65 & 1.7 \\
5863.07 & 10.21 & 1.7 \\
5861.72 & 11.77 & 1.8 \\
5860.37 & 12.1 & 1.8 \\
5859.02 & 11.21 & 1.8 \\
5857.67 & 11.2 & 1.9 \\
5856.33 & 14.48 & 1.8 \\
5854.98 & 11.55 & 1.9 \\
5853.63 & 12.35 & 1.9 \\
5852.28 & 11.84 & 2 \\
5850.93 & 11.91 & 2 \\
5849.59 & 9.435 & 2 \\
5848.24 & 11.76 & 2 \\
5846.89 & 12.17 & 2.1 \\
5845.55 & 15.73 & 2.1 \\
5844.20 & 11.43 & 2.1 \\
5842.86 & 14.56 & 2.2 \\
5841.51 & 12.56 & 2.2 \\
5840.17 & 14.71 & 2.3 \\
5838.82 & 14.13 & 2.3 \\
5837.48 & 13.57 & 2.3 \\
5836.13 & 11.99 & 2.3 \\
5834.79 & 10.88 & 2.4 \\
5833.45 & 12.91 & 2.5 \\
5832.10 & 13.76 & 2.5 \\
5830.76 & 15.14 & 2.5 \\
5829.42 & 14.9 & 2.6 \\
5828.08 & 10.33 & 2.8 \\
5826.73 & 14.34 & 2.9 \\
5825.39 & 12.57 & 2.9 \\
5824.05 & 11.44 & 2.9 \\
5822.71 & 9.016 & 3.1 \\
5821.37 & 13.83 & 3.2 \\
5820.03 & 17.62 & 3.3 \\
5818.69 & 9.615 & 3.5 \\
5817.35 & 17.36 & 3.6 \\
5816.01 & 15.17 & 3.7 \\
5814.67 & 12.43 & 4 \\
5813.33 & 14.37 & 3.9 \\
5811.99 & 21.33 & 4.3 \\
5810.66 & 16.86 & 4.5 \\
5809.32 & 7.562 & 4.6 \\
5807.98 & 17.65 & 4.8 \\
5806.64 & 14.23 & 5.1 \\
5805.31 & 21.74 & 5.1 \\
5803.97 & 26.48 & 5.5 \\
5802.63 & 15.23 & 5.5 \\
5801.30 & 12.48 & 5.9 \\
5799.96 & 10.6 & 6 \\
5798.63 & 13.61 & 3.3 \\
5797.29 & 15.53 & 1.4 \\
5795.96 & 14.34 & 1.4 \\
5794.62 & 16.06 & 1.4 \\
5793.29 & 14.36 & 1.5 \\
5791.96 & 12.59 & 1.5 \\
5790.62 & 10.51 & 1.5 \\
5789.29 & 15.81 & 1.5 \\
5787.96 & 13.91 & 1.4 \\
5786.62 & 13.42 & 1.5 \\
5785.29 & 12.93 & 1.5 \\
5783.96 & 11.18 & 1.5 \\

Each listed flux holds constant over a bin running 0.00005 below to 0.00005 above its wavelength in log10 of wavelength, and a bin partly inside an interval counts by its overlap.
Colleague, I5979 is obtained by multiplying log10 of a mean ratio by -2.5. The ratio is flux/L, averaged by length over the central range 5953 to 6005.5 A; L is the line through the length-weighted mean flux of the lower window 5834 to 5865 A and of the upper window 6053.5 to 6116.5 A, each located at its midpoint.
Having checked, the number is 0.155 mag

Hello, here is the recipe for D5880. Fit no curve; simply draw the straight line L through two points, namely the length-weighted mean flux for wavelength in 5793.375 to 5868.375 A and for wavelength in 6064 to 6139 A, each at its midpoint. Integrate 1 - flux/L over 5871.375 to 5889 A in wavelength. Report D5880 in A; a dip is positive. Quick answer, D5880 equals 5.5 A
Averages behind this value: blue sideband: 13.5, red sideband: 14.6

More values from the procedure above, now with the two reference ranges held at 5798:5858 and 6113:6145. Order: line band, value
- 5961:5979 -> 3.9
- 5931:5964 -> 7.5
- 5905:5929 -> 6.7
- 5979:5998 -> 2.4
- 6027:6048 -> 0.9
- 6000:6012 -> 2.7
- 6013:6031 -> 1.2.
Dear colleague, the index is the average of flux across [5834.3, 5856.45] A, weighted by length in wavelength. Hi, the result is 12.6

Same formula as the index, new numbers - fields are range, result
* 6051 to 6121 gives 14.4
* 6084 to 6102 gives 14.6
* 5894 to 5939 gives 9.55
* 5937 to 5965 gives 10.9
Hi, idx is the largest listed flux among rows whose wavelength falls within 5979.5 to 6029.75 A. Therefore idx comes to 16.26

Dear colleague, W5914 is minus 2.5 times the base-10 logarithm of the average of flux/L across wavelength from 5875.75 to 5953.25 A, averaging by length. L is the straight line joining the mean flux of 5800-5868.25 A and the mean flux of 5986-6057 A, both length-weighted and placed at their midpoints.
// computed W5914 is 0.386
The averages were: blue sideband 13.5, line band 9.32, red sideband 13.1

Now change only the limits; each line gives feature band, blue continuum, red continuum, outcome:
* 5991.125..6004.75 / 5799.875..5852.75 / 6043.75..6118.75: 0.143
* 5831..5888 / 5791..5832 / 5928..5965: 0.139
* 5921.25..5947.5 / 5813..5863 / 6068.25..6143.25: 0.233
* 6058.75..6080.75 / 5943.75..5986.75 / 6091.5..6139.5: -0.097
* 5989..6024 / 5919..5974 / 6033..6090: 0.016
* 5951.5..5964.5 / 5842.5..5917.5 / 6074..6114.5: 0.063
